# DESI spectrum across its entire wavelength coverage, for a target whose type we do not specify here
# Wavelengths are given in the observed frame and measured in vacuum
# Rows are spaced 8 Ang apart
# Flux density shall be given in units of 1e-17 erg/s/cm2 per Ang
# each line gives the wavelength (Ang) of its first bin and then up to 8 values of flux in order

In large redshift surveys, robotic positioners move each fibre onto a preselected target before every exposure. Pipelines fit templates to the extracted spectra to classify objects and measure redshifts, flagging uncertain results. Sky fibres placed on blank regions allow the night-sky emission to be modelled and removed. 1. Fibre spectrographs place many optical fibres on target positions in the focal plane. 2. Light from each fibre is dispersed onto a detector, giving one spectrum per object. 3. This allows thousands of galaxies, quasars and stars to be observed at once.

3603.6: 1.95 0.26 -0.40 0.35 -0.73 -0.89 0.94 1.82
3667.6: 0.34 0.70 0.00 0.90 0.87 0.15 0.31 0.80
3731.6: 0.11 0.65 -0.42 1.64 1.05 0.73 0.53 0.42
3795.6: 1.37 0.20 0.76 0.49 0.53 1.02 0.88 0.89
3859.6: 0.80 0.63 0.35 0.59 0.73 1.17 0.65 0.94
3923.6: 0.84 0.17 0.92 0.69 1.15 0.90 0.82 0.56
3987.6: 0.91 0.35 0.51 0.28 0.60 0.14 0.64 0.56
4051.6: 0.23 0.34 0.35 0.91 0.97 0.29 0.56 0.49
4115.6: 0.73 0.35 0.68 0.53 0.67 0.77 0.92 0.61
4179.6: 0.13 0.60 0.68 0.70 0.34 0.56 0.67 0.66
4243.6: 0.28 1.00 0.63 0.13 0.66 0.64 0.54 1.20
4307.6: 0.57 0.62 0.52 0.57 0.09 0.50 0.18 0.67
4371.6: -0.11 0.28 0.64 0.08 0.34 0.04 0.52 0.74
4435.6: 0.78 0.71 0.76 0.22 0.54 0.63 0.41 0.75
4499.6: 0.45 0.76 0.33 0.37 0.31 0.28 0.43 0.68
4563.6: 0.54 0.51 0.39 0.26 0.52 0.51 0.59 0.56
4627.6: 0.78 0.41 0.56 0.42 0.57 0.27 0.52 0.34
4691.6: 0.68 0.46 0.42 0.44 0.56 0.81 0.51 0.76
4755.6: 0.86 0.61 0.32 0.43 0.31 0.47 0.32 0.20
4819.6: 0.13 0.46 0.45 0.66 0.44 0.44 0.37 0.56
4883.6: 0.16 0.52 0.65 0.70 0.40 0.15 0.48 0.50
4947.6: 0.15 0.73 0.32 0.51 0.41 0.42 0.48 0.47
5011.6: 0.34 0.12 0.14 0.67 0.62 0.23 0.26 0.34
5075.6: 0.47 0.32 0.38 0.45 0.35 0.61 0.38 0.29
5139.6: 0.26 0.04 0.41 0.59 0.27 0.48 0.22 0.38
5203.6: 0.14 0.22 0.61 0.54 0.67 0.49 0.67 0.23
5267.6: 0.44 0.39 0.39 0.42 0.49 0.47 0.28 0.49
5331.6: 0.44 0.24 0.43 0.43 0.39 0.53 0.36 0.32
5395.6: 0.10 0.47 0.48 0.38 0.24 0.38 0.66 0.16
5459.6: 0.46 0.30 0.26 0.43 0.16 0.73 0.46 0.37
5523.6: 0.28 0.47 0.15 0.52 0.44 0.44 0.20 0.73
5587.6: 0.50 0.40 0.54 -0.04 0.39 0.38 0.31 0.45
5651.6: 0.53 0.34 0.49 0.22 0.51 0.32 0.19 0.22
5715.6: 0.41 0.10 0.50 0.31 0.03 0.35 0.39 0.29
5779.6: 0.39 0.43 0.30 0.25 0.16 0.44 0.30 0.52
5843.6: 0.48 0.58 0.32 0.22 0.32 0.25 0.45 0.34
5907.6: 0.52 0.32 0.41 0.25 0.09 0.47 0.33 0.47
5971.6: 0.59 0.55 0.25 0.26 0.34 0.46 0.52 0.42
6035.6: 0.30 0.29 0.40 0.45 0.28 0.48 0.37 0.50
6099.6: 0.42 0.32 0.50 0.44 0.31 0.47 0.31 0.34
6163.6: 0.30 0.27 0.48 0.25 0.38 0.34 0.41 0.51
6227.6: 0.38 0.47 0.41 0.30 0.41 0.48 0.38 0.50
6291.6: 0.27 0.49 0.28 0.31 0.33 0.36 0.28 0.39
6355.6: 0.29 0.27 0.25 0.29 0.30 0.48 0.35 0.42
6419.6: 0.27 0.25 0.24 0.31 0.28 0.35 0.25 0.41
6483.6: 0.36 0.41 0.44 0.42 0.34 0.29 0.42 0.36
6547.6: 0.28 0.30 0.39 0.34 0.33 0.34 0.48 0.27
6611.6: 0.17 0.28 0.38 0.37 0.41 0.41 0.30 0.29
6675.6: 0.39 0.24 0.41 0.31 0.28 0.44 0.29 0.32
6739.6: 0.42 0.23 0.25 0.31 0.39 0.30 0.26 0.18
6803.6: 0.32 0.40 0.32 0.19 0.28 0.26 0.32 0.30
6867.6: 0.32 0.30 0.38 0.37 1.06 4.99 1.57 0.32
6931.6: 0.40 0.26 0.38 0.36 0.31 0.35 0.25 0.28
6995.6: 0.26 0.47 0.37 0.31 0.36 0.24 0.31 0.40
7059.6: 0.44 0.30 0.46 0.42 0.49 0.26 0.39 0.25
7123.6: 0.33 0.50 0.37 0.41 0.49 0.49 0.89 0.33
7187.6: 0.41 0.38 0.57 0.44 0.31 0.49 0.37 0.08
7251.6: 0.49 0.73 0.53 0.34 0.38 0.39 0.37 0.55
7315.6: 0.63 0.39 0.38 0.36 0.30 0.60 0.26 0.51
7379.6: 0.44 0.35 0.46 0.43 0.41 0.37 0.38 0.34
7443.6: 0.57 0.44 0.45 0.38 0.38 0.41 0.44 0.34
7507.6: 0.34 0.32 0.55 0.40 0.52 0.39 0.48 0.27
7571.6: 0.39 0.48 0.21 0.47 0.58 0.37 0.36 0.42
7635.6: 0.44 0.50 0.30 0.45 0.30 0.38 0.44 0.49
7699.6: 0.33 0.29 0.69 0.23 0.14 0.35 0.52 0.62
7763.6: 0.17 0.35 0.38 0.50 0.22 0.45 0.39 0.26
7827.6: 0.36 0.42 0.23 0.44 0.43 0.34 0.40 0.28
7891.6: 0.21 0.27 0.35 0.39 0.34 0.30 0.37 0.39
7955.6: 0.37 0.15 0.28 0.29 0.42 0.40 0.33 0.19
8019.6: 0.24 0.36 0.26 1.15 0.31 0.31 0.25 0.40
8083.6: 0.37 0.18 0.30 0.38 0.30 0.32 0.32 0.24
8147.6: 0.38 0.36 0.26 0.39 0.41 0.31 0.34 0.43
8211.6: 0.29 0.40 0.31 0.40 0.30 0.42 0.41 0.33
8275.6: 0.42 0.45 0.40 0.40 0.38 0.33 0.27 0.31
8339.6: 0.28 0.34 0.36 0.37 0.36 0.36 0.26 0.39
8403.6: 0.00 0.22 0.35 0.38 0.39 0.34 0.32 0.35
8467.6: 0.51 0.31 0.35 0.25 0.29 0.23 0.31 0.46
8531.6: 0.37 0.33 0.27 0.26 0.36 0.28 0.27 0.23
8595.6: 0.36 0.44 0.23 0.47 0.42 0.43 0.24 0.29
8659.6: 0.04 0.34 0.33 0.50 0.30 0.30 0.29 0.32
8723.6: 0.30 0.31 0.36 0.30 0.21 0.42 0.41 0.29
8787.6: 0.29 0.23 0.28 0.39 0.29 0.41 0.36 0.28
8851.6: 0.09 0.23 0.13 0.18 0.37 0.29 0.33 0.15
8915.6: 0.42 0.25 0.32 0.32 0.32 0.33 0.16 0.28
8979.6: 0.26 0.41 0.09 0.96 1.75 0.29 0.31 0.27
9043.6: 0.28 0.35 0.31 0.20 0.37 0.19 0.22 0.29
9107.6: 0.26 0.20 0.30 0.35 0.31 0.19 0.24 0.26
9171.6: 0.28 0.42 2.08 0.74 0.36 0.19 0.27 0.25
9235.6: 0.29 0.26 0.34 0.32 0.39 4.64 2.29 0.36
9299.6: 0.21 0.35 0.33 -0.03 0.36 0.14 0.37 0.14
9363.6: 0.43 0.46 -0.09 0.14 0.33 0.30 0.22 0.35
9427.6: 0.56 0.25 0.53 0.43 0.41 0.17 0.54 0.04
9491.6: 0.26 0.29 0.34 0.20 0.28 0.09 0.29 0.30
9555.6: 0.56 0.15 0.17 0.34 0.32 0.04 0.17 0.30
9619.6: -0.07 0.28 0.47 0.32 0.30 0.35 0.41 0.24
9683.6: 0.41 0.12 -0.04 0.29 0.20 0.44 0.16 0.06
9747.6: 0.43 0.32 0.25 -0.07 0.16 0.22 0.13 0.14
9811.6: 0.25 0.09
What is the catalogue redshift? 0.85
